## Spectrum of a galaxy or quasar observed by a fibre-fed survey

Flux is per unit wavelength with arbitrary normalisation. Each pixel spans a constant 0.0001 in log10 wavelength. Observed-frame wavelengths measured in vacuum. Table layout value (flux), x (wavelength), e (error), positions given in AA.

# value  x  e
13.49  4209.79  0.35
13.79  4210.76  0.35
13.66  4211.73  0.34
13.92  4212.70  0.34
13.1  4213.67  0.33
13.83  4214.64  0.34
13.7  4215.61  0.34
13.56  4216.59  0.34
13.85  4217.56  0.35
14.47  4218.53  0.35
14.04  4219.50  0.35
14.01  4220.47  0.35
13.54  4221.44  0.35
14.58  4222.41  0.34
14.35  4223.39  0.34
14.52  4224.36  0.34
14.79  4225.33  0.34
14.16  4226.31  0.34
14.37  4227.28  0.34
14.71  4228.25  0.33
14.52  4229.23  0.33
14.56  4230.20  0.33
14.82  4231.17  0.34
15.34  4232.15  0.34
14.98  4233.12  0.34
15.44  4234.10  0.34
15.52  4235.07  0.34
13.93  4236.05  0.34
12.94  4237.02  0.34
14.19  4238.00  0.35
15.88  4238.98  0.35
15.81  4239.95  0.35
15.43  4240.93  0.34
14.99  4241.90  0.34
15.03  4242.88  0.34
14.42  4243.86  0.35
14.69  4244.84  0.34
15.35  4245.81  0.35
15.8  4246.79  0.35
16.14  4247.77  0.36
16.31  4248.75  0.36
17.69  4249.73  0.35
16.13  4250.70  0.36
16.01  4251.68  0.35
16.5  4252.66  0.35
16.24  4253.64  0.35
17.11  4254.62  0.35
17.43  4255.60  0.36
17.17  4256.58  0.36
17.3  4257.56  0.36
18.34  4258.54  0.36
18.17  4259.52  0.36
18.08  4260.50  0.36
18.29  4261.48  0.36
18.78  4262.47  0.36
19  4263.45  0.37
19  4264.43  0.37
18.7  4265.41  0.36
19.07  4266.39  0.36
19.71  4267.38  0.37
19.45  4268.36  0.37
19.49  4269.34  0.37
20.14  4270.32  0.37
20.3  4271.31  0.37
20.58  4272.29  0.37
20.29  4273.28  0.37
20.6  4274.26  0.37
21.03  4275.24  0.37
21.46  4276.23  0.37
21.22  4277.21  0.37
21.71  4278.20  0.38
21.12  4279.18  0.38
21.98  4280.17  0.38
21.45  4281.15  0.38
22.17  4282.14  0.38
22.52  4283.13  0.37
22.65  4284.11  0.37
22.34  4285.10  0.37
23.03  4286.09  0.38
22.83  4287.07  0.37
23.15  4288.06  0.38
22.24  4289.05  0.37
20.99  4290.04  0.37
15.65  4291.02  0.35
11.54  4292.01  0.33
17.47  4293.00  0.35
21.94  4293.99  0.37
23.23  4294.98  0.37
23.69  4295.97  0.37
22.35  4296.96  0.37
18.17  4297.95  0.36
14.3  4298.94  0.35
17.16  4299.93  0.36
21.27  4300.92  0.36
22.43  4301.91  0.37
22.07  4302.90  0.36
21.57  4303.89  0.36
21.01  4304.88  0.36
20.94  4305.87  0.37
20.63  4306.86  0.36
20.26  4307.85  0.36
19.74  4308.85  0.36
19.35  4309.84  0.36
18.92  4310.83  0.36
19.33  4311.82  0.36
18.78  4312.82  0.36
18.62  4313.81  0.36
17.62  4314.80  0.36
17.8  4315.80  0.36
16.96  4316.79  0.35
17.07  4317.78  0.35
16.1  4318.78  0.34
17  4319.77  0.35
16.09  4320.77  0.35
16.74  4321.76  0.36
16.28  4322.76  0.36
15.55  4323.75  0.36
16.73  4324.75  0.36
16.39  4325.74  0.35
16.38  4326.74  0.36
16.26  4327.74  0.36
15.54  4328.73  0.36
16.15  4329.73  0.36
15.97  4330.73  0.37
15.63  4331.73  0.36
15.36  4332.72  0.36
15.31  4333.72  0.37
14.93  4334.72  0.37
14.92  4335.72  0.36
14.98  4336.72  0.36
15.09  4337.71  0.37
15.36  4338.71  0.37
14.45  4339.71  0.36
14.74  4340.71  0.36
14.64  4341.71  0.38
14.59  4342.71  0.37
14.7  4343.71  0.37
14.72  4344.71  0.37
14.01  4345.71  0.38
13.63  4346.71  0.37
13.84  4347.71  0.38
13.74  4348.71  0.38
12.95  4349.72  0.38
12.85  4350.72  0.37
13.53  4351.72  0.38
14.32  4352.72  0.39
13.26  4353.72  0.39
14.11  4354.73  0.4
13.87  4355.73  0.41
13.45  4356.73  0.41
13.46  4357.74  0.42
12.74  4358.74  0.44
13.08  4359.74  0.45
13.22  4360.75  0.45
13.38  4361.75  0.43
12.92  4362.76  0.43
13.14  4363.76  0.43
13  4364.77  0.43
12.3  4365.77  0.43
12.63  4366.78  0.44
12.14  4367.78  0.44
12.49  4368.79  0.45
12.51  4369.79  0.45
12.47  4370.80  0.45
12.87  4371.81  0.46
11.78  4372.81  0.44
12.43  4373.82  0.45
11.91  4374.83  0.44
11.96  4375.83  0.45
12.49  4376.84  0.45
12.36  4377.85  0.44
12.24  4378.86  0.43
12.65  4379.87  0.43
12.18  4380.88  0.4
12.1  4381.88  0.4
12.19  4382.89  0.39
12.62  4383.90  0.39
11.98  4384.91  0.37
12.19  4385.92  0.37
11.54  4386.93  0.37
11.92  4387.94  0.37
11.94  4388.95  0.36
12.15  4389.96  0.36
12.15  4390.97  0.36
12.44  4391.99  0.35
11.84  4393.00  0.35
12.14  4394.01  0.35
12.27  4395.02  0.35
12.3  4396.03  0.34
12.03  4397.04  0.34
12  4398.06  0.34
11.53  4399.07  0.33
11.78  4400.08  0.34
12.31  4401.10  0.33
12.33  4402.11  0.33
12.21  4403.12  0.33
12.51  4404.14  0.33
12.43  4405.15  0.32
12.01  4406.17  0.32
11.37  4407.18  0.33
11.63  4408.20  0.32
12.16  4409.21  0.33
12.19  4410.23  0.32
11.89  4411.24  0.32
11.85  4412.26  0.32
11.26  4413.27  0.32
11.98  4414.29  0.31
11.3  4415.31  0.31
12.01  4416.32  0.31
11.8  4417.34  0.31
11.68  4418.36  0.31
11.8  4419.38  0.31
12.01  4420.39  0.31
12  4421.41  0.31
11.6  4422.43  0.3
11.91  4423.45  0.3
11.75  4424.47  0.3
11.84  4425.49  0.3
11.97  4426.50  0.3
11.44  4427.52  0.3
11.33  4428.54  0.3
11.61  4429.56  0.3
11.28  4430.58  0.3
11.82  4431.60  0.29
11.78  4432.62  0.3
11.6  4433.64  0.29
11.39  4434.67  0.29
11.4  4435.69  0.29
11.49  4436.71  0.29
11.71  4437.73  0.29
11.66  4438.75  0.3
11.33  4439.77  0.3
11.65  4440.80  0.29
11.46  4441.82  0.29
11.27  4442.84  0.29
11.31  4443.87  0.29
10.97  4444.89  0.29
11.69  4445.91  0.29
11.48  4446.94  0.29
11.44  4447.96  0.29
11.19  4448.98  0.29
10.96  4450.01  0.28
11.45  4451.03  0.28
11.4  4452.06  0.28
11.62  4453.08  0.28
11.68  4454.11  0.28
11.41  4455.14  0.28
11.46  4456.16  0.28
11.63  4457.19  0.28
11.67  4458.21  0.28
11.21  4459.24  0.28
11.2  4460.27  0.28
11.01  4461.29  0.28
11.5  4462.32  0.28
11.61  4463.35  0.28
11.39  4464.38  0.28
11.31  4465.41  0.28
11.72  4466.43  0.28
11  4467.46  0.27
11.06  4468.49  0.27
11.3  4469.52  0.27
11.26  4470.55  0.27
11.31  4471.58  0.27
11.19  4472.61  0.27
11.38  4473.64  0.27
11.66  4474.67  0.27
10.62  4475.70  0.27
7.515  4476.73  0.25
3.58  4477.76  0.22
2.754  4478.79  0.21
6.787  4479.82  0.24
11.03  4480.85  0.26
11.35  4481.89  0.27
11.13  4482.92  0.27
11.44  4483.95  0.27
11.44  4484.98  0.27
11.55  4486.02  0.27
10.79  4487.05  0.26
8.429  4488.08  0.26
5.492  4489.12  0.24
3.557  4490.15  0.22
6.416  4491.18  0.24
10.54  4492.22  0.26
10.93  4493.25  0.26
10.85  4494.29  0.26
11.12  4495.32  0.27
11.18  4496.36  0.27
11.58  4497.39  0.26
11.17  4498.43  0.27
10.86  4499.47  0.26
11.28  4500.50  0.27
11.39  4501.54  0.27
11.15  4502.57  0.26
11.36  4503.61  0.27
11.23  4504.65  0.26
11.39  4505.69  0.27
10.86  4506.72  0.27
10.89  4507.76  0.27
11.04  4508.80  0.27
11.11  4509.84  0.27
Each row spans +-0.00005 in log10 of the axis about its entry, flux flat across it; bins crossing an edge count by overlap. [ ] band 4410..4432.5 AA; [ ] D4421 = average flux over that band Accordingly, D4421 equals 11.7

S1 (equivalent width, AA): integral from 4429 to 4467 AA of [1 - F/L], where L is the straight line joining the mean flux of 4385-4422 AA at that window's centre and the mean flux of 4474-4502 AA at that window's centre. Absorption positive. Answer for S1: -2.81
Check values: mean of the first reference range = 12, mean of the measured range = 11.5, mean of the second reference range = 9.51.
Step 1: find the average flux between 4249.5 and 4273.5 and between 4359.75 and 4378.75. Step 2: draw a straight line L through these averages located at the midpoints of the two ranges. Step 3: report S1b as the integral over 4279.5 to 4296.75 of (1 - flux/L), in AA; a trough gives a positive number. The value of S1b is -4.3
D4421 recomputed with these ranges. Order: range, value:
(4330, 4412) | 13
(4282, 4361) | 17.2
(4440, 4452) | 11.3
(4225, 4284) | 17.5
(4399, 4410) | 12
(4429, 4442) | 11.6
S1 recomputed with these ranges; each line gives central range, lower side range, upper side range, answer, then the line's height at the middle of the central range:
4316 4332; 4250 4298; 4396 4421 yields 0.5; 16.8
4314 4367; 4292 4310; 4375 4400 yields 5.5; 16.5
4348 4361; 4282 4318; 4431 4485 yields 2.7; 16.9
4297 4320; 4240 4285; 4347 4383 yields -4.4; 16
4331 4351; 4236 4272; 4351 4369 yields -1.0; 13.9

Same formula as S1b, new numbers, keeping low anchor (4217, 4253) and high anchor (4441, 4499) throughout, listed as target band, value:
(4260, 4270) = -3.19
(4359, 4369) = -0.27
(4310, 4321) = -3.54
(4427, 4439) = -0.38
